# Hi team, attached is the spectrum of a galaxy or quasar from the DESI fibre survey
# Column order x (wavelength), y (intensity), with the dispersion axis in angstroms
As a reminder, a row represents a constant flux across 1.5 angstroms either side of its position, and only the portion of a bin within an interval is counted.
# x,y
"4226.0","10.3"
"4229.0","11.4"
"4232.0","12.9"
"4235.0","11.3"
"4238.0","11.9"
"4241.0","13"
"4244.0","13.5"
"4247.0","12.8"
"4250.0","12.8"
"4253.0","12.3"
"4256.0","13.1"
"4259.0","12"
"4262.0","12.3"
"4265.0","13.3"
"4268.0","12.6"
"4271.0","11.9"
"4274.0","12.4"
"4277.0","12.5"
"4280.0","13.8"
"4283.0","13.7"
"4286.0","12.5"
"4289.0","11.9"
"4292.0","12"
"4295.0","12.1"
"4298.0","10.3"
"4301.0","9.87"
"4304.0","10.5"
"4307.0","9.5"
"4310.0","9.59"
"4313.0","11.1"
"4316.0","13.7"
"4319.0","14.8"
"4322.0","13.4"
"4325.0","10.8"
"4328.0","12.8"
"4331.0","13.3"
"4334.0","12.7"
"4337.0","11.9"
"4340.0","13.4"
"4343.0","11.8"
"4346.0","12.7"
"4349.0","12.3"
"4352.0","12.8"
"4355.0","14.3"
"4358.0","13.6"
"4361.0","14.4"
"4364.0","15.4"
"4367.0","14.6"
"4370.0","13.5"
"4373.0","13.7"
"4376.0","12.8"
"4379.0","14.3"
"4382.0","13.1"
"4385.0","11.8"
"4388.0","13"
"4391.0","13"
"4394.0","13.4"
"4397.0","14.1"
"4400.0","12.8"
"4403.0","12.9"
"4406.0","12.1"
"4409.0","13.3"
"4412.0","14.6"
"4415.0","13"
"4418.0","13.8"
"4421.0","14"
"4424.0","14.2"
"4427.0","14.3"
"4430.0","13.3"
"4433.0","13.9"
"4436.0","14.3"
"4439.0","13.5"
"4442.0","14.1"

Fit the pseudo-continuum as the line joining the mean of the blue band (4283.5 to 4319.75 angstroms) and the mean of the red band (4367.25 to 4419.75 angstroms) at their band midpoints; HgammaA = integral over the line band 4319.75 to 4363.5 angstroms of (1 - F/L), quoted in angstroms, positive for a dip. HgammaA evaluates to -2.5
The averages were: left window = 11.5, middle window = 13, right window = 13.3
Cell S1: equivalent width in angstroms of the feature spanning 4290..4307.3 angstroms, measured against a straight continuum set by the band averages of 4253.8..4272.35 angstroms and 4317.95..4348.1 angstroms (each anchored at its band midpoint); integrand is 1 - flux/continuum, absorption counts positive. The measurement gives 2.5 angstroms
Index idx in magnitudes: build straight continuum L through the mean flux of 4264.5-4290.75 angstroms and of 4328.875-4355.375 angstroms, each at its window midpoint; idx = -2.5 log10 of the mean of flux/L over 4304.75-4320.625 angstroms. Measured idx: 0.09 mag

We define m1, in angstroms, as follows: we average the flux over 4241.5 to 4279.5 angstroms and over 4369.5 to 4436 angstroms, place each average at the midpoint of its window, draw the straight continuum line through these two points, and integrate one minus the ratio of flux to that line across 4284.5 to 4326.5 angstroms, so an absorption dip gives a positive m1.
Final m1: 4.3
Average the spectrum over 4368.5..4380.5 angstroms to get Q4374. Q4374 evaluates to 13.6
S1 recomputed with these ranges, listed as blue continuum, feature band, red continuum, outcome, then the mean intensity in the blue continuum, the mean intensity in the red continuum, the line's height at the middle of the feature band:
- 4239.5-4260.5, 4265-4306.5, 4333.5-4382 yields 3.2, 12.8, 13.4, 13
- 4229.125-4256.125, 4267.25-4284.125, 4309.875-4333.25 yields -0.3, 12.5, 12.6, 12.6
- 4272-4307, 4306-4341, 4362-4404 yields 0.5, 11.9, 13.5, 12.4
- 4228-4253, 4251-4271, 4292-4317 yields -1.0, 12.5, 10.8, 11.9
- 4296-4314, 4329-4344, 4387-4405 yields -1.9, 10.2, 13.2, 11.2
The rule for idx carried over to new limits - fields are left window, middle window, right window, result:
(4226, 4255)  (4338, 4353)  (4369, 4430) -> 0.04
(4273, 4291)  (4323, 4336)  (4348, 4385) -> 0.07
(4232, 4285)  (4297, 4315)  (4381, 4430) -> 0.25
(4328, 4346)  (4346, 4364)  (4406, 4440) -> -0.06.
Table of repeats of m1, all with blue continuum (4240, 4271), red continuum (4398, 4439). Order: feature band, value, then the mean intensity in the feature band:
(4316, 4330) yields 0.0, 13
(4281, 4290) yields 0.1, 12.8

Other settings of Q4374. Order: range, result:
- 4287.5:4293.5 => 12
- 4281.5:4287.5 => 13.1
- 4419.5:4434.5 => 13.9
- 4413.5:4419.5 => 13.4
